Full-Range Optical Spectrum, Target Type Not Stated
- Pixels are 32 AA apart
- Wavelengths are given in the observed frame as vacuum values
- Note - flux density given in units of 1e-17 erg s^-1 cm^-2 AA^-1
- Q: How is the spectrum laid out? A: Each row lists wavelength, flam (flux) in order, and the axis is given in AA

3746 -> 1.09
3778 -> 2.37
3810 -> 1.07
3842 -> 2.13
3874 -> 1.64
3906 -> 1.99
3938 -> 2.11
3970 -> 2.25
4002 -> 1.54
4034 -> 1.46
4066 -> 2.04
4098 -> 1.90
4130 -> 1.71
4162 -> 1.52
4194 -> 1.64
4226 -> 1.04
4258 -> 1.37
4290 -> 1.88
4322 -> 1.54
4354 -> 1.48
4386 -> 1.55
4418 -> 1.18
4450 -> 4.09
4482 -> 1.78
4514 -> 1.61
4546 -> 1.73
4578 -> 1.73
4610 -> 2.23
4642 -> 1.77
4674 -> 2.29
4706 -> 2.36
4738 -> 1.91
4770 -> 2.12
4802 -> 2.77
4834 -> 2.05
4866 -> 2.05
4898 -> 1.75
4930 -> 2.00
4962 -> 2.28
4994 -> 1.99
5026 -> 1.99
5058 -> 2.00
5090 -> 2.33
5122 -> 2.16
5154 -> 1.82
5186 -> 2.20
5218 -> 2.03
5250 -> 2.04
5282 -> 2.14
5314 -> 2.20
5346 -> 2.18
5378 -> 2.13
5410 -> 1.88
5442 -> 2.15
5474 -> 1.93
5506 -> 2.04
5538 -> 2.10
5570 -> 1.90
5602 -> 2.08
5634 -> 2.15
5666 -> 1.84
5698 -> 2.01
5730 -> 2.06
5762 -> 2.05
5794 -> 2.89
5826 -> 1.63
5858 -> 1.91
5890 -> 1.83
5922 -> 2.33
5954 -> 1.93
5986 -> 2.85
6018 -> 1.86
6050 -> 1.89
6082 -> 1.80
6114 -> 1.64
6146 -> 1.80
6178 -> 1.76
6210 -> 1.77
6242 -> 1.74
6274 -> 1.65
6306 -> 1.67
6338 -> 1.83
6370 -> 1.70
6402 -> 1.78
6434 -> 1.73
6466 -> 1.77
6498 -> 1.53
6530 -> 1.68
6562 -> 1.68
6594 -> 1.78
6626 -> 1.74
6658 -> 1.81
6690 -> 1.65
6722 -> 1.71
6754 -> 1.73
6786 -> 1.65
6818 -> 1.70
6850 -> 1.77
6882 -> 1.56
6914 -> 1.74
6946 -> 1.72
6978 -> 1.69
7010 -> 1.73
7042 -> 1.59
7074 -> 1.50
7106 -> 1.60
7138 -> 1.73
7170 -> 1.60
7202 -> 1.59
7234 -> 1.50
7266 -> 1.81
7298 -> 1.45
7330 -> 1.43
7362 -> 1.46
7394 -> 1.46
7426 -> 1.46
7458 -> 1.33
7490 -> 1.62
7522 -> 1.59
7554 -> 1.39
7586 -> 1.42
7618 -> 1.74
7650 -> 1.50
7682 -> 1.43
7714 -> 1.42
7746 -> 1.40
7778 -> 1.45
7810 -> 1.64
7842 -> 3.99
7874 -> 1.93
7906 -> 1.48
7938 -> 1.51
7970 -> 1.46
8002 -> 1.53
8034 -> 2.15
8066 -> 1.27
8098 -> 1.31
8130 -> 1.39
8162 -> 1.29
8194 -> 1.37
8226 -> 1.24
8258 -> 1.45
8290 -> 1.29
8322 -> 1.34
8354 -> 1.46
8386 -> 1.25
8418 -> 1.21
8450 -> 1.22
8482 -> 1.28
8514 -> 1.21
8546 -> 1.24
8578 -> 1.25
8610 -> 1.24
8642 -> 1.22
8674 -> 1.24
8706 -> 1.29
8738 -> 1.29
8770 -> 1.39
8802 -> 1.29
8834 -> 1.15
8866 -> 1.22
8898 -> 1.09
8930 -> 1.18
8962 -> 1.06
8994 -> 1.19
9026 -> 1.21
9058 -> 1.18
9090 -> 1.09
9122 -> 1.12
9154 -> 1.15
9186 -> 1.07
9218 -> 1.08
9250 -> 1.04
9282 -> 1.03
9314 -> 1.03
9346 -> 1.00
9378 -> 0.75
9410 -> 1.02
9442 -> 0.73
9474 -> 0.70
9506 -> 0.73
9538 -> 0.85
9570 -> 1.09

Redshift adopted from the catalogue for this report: 0.194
